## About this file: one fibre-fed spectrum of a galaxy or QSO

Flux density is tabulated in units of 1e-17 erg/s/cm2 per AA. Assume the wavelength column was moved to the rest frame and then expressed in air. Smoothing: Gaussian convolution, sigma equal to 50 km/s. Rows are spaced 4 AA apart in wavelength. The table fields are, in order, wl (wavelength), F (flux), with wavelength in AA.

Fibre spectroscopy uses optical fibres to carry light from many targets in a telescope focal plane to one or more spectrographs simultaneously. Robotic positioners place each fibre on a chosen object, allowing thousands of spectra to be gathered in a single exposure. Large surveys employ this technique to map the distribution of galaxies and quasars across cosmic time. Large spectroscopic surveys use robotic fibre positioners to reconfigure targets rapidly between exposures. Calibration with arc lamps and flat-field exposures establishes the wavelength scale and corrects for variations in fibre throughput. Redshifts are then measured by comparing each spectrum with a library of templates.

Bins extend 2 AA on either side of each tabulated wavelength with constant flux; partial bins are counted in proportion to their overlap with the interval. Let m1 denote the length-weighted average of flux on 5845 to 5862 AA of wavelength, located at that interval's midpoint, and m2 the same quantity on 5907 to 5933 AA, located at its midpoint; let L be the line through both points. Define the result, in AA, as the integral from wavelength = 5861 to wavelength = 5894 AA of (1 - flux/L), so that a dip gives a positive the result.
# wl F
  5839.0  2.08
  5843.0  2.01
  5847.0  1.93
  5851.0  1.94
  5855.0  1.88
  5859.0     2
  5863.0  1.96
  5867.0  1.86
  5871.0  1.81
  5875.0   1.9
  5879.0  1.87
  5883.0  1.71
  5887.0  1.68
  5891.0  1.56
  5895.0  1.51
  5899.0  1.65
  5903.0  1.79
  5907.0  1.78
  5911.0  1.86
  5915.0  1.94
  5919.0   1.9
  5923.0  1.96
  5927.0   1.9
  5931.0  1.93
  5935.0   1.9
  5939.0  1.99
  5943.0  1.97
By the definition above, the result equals 2.4 AA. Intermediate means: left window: 1.94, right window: 1.9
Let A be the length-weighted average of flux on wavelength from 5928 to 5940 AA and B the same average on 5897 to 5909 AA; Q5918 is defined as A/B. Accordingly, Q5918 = 1.1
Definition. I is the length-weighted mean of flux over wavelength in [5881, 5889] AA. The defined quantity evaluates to 1.69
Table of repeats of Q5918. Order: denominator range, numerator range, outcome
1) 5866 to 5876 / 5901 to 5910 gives 0.97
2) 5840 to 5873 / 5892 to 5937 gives 0.95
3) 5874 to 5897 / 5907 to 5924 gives 1.12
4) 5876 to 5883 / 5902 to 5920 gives 1.01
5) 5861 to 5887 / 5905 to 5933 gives 1.03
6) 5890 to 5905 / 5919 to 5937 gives 1.18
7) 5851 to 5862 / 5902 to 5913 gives 0.93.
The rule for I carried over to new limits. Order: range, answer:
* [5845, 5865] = 1.94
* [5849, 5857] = 1.91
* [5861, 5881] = 1.88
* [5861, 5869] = 1.91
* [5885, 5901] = 1.6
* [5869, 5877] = 1.85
